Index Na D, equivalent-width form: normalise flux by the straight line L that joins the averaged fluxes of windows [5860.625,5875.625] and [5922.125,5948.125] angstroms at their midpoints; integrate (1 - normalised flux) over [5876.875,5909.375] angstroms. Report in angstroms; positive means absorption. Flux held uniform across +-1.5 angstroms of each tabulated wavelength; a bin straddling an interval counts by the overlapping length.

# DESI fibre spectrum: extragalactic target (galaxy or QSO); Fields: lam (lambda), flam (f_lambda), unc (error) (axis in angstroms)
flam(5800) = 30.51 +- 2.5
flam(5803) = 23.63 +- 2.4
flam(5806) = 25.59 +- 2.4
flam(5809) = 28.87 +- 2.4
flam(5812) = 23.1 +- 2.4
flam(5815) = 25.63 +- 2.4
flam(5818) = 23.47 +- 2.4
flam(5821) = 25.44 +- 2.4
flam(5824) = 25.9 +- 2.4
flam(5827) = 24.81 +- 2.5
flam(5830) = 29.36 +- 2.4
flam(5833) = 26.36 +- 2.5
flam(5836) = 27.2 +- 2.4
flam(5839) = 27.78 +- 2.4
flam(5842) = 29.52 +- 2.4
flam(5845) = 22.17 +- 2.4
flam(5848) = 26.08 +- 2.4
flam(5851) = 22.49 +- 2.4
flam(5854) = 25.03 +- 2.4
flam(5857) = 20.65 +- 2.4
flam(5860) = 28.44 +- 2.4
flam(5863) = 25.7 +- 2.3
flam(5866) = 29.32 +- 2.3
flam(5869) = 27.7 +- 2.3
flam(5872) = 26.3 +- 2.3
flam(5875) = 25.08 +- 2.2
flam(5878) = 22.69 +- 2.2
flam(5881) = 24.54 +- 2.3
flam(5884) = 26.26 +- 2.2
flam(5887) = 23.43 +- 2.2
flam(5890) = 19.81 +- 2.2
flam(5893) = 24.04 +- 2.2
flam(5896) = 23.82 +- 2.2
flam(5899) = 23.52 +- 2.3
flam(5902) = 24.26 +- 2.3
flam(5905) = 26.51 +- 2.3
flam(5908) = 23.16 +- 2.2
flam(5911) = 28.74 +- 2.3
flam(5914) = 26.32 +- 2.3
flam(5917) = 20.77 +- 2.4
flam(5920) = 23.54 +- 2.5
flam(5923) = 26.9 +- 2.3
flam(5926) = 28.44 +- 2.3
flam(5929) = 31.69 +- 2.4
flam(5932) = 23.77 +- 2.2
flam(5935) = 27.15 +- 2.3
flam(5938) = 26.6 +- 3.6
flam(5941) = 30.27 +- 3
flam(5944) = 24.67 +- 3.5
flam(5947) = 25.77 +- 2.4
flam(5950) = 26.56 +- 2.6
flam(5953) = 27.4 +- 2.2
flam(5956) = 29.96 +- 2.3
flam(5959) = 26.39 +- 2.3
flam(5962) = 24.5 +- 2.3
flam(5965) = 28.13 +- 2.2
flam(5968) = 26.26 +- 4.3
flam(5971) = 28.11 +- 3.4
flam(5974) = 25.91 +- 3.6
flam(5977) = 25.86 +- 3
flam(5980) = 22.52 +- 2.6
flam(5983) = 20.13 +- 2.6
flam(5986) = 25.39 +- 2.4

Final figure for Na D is 3.9 angstroms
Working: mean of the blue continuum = 27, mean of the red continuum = 27.3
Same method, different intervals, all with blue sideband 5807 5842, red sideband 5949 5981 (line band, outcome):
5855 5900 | 2.8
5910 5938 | 0.2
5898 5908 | 0.7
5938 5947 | -0.2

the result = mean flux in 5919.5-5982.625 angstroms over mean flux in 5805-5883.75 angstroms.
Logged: 1.03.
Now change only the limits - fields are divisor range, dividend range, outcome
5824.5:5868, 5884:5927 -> 0.94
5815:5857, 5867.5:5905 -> 0.95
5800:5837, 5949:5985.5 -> 1.00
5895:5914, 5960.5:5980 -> 1.04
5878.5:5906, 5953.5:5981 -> 1.11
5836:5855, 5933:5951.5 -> 1.04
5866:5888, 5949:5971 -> 1.06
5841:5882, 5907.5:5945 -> 1.04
